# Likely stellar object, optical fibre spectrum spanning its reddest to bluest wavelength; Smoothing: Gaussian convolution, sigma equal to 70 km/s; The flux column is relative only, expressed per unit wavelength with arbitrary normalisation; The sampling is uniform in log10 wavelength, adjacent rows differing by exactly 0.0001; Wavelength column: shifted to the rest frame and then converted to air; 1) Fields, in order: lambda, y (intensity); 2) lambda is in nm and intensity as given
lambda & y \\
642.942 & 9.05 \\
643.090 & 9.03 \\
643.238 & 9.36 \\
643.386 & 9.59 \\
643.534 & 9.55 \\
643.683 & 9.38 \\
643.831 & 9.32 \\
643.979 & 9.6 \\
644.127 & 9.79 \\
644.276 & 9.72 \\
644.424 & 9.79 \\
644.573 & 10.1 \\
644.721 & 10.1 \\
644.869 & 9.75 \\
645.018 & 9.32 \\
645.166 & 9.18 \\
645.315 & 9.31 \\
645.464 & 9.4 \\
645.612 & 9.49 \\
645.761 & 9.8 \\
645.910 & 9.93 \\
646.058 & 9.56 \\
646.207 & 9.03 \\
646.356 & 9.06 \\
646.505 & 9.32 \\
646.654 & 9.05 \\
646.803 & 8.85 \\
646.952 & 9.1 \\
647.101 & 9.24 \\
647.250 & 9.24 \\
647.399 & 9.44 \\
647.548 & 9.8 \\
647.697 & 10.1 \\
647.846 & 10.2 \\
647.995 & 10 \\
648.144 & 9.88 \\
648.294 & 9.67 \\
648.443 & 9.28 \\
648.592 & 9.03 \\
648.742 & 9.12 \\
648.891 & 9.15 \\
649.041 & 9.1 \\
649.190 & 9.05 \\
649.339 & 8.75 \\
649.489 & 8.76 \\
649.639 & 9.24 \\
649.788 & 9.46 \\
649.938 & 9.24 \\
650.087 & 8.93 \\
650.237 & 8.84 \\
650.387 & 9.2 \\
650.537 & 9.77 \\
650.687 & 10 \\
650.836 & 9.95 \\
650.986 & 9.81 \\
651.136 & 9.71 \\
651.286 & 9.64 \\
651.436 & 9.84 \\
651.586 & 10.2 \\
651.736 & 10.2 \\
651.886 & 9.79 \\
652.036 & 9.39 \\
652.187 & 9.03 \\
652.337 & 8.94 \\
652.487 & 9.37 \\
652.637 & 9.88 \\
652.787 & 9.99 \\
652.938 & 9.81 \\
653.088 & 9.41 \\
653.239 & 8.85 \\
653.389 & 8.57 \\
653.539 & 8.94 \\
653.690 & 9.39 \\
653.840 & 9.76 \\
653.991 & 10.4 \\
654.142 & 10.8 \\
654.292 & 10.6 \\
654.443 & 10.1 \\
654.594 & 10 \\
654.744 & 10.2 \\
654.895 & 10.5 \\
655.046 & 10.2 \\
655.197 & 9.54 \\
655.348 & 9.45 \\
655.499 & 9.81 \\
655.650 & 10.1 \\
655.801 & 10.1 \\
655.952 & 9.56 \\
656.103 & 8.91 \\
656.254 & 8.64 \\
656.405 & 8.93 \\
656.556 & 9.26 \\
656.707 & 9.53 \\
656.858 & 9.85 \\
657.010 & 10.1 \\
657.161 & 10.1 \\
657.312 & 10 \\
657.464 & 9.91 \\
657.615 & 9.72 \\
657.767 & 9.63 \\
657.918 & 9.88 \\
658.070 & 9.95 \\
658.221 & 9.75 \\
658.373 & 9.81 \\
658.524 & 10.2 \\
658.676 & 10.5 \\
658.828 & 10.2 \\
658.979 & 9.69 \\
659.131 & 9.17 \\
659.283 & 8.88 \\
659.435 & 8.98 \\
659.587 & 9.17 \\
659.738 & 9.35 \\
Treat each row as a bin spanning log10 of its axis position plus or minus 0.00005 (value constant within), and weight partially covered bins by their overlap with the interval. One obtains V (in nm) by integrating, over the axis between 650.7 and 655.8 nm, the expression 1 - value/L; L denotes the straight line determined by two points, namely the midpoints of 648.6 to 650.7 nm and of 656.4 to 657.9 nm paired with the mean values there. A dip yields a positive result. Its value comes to -0.18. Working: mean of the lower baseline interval 9.15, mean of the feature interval 9.77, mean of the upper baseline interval 9.75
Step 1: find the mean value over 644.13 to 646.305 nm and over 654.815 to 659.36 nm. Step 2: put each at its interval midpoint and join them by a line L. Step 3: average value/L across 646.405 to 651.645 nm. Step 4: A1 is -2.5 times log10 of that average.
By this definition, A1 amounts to 0.03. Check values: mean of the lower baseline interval 9.6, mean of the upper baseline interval 9.73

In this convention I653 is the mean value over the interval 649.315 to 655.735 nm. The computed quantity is 9.64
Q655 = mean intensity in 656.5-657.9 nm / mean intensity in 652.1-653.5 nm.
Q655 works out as 1.05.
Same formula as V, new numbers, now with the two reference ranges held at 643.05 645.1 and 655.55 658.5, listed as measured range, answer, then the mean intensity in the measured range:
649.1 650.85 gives 0.07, 9.25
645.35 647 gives 0.05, 9.33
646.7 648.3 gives 0.01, 9.58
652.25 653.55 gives 0.05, 9.33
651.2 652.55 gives 0.01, 9.6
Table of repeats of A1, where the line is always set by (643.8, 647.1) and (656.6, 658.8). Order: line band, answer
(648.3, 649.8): 0.06 mag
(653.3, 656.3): 0.00 mag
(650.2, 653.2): 0.01 mag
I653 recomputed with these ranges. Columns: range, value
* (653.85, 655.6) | 10.1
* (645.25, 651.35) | 9.4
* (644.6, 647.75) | 9.44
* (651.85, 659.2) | 9.72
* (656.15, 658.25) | 9.65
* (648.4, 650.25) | 9.08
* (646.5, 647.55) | 9.21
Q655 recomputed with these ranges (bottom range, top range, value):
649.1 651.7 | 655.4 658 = 1.02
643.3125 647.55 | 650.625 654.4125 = 1.02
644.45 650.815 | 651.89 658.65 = 1.03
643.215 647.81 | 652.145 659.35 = 1.02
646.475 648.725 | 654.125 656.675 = 1.03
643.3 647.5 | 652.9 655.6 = 1.04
